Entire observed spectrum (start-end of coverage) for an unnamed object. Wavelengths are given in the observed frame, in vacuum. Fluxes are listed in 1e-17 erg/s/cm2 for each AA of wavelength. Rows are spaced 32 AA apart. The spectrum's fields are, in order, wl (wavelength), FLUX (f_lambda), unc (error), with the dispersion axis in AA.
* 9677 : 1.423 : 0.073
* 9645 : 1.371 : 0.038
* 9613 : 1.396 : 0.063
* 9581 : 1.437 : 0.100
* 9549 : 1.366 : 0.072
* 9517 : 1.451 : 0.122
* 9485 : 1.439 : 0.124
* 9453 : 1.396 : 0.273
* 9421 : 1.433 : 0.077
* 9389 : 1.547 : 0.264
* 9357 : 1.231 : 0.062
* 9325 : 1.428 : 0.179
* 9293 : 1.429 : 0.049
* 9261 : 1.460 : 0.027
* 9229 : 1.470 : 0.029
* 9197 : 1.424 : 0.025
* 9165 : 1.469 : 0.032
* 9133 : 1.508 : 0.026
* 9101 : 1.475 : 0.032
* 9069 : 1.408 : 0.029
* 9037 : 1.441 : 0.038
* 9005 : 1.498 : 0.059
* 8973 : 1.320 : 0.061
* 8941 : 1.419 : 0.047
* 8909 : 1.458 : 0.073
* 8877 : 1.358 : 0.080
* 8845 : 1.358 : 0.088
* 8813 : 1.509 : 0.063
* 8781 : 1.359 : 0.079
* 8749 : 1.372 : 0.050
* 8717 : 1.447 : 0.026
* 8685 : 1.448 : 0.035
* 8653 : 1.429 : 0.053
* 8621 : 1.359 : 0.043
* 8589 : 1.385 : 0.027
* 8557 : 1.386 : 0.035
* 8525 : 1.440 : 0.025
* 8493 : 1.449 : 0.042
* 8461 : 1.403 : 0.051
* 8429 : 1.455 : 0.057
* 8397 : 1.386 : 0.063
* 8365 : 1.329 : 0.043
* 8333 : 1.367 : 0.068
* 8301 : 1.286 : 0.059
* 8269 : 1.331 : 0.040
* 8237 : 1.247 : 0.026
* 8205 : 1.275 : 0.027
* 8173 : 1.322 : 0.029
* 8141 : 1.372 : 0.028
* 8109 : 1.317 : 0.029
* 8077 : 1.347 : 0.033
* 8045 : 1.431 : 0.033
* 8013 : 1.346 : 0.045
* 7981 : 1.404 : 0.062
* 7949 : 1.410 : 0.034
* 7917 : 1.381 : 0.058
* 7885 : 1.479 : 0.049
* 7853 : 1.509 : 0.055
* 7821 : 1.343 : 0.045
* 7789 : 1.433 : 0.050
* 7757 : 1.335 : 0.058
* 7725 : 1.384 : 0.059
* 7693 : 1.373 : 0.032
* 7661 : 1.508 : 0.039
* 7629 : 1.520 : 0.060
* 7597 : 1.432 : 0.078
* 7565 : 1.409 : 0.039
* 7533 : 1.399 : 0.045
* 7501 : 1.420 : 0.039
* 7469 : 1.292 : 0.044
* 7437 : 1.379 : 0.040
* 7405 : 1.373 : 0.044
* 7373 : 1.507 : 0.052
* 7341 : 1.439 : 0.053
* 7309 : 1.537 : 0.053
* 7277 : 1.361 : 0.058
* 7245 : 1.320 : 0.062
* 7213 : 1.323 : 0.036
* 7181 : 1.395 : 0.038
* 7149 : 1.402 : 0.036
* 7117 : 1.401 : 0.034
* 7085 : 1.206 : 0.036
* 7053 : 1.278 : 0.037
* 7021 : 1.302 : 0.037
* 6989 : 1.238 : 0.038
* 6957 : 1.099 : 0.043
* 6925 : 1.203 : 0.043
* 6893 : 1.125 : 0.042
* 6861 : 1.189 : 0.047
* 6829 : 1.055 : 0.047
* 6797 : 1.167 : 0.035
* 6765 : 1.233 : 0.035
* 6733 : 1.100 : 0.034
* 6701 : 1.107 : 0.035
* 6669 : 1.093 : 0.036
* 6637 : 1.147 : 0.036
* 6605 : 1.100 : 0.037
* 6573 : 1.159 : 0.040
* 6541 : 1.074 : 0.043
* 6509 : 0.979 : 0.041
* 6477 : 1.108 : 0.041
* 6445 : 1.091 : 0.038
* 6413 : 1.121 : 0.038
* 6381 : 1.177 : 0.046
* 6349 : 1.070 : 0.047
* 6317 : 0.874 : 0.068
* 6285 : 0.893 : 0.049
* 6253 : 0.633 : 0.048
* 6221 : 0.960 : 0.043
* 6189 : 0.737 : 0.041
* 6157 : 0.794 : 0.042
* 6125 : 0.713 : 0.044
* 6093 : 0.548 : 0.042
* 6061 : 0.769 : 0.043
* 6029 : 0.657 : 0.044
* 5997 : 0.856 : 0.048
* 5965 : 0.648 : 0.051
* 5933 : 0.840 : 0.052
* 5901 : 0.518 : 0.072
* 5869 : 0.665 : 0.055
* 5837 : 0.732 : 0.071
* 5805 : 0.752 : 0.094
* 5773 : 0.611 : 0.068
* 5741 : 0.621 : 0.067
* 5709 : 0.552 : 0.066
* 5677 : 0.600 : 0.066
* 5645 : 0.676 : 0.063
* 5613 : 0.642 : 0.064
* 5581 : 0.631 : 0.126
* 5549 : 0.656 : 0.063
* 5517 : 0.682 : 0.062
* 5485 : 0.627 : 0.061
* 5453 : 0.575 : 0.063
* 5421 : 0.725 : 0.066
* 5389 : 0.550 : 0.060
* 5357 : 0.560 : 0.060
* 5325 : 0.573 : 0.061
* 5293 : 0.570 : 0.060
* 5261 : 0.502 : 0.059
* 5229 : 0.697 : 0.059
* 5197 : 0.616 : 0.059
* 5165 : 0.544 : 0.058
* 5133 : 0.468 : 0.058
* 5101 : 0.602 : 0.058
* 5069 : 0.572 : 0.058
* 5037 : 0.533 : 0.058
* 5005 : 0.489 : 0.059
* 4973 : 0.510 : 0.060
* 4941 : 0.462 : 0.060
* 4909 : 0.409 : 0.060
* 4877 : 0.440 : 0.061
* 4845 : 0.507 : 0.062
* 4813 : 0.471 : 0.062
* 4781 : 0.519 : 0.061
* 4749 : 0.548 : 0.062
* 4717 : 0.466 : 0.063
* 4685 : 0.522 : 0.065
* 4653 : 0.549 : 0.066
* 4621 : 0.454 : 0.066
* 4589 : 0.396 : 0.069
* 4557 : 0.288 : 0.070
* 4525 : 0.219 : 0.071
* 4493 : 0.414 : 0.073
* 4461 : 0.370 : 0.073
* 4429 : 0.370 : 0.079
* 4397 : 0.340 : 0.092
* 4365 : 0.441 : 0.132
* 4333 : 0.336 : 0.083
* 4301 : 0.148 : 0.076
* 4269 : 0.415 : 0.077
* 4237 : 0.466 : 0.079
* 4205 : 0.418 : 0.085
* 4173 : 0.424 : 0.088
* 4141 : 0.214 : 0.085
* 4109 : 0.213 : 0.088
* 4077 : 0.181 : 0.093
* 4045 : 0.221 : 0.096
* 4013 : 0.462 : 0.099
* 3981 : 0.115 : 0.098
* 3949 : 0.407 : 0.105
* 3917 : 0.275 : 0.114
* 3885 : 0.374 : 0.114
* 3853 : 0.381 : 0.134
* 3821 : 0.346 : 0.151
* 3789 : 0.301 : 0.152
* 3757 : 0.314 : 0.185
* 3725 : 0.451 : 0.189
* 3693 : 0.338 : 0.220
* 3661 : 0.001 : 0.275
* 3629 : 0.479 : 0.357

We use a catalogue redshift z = 0.589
